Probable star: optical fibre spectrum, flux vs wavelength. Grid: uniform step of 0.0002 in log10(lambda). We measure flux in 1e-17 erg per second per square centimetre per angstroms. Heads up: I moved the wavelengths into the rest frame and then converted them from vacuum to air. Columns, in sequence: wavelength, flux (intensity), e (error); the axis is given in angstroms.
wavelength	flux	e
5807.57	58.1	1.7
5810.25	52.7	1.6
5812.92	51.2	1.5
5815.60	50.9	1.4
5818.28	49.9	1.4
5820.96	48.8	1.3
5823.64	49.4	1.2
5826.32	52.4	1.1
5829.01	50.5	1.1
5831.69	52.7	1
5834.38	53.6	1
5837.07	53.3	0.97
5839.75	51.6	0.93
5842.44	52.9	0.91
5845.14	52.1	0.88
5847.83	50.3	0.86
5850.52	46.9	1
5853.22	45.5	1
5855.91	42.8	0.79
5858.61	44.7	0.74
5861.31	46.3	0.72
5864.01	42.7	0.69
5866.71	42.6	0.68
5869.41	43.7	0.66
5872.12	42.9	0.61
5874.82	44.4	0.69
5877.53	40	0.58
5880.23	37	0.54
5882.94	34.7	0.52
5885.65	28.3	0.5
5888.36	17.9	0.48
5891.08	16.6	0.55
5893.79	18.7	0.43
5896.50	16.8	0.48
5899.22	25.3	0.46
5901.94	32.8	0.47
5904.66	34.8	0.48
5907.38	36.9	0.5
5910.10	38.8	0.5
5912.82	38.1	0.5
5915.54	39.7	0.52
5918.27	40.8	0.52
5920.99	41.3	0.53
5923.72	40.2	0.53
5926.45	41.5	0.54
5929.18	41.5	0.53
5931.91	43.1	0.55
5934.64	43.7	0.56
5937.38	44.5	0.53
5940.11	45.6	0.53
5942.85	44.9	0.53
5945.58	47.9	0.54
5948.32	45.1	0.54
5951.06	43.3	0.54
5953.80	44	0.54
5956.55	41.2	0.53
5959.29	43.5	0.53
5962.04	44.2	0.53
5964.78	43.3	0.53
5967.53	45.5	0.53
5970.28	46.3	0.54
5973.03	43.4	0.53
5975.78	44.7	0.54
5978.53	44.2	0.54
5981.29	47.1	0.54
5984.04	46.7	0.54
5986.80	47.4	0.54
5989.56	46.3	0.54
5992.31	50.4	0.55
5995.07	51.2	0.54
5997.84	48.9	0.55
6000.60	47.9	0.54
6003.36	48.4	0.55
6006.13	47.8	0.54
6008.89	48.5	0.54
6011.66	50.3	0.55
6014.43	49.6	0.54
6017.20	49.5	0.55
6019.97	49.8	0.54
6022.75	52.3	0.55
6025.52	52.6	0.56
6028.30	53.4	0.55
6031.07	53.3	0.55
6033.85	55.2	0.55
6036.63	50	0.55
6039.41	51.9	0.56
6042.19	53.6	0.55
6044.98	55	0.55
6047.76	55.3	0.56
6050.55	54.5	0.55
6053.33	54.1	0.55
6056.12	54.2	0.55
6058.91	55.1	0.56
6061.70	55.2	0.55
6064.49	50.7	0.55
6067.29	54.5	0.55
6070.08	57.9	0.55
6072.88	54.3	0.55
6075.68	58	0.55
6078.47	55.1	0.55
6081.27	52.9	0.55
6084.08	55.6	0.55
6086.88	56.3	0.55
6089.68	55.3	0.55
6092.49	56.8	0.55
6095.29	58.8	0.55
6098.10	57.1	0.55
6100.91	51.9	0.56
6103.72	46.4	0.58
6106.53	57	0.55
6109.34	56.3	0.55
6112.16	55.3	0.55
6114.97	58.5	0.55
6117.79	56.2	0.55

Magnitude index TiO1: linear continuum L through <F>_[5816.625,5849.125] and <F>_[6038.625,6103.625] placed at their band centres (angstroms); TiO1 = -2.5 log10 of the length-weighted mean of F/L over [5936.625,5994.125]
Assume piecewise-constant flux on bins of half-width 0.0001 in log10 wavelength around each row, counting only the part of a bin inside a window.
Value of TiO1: 0.178 mag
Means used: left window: 51.5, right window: 54.8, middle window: 45.3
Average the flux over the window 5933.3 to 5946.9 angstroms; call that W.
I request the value 45.3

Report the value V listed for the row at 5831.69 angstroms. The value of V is 52.7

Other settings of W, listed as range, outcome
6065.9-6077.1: 56.2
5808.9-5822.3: 50.7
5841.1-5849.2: 51.7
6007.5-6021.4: 49.5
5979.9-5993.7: 47.6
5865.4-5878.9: 42.7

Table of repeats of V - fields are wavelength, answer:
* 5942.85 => 44.9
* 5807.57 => 58.1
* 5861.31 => 46.3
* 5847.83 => 50.3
